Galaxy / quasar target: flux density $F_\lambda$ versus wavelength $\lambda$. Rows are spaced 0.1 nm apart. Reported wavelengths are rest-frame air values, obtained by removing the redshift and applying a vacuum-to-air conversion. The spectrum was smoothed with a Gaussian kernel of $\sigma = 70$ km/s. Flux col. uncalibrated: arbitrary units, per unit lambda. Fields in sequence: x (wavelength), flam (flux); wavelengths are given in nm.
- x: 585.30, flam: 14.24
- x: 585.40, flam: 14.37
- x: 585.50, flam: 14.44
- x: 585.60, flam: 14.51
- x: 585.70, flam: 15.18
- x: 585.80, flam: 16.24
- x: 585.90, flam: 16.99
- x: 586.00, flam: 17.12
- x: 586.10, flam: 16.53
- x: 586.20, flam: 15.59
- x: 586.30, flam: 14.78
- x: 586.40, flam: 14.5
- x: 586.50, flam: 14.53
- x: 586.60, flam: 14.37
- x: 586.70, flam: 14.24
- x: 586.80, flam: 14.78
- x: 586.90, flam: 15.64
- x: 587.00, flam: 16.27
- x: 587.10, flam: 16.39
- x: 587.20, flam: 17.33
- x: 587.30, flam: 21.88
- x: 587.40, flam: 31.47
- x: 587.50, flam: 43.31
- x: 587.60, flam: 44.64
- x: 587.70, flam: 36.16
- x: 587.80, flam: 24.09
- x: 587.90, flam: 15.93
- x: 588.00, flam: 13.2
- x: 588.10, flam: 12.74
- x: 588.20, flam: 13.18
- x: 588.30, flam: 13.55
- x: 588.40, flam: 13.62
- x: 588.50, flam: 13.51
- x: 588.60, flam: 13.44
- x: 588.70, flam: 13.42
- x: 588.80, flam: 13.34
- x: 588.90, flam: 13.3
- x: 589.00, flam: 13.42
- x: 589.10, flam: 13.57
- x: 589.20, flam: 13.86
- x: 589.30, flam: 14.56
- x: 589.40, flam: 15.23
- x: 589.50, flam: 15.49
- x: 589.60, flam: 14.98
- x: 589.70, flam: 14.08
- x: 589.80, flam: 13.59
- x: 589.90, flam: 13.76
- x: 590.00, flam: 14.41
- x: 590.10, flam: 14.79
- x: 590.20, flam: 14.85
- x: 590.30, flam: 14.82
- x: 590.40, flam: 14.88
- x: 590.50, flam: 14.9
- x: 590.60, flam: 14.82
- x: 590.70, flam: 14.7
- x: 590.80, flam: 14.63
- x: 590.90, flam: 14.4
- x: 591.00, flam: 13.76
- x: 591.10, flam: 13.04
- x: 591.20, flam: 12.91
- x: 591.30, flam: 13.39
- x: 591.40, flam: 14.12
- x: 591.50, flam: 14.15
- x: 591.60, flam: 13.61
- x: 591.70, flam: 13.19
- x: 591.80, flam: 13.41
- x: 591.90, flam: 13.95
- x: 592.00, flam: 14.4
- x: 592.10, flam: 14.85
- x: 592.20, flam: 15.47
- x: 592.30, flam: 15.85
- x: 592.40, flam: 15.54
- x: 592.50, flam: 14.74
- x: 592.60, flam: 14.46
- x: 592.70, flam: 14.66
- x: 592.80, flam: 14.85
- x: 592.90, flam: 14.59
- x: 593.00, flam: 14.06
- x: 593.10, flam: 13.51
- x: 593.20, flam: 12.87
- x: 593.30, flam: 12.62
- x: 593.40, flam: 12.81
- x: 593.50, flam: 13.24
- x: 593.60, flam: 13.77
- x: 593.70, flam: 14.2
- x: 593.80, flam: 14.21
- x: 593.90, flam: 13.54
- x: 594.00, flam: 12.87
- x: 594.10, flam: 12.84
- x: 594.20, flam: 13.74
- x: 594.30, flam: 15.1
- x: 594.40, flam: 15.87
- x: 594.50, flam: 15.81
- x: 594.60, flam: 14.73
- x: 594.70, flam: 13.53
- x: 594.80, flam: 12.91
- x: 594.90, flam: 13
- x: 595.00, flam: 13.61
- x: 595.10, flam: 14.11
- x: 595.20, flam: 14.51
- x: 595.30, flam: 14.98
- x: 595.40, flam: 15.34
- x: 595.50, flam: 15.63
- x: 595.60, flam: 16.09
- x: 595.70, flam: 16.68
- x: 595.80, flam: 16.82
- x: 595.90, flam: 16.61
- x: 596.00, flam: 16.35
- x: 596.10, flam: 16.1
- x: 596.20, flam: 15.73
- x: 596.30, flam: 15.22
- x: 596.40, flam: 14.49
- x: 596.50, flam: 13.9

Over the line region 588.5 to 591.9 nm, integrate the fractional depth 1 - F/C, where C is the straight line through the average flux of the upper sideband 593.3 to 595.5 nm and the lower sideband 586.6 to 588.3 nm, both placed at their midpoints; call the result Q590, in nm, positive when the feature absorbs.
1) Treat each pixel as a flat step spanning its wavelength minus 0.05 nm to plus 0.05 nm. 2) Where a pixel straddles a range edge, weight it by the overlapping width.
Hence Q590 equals 0.81 nm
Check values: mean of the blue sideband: 21.5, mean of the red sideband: 14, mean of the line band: 14.1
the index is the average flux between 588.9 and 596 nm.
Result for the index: 14.4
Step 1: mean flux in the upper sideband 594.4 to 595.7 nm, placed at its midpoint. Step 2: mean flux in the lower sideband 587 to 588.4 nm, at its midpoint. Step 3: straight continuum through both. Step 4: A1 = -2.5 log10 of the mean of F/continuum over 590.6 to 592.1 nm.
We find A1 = 0.32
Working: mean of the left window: 22.8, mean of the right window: 14.7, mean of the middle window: 13.9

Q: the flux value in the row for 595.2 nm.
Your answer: 14.51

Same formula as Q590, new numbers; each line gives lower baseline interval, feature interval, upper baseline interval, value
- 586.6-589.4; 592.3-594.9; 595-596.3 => 0.37 nm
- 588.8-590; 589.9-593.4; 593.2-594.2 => -0.13 nm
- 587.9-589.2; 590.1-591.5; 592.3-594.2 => -0.06 nm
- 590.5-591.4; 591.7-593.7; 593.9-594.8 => -0.01 nm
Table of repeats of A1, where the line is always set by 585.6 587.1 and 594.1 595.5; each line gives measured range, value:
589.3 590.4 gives 0.03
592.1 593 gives -0.02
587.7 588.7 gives -0.04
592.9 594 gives 0.08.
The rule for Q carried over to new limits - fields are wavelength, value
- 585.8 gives 16.24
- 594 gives 12.87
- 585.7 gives 15.18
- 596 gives 16.35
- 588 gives 13.2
